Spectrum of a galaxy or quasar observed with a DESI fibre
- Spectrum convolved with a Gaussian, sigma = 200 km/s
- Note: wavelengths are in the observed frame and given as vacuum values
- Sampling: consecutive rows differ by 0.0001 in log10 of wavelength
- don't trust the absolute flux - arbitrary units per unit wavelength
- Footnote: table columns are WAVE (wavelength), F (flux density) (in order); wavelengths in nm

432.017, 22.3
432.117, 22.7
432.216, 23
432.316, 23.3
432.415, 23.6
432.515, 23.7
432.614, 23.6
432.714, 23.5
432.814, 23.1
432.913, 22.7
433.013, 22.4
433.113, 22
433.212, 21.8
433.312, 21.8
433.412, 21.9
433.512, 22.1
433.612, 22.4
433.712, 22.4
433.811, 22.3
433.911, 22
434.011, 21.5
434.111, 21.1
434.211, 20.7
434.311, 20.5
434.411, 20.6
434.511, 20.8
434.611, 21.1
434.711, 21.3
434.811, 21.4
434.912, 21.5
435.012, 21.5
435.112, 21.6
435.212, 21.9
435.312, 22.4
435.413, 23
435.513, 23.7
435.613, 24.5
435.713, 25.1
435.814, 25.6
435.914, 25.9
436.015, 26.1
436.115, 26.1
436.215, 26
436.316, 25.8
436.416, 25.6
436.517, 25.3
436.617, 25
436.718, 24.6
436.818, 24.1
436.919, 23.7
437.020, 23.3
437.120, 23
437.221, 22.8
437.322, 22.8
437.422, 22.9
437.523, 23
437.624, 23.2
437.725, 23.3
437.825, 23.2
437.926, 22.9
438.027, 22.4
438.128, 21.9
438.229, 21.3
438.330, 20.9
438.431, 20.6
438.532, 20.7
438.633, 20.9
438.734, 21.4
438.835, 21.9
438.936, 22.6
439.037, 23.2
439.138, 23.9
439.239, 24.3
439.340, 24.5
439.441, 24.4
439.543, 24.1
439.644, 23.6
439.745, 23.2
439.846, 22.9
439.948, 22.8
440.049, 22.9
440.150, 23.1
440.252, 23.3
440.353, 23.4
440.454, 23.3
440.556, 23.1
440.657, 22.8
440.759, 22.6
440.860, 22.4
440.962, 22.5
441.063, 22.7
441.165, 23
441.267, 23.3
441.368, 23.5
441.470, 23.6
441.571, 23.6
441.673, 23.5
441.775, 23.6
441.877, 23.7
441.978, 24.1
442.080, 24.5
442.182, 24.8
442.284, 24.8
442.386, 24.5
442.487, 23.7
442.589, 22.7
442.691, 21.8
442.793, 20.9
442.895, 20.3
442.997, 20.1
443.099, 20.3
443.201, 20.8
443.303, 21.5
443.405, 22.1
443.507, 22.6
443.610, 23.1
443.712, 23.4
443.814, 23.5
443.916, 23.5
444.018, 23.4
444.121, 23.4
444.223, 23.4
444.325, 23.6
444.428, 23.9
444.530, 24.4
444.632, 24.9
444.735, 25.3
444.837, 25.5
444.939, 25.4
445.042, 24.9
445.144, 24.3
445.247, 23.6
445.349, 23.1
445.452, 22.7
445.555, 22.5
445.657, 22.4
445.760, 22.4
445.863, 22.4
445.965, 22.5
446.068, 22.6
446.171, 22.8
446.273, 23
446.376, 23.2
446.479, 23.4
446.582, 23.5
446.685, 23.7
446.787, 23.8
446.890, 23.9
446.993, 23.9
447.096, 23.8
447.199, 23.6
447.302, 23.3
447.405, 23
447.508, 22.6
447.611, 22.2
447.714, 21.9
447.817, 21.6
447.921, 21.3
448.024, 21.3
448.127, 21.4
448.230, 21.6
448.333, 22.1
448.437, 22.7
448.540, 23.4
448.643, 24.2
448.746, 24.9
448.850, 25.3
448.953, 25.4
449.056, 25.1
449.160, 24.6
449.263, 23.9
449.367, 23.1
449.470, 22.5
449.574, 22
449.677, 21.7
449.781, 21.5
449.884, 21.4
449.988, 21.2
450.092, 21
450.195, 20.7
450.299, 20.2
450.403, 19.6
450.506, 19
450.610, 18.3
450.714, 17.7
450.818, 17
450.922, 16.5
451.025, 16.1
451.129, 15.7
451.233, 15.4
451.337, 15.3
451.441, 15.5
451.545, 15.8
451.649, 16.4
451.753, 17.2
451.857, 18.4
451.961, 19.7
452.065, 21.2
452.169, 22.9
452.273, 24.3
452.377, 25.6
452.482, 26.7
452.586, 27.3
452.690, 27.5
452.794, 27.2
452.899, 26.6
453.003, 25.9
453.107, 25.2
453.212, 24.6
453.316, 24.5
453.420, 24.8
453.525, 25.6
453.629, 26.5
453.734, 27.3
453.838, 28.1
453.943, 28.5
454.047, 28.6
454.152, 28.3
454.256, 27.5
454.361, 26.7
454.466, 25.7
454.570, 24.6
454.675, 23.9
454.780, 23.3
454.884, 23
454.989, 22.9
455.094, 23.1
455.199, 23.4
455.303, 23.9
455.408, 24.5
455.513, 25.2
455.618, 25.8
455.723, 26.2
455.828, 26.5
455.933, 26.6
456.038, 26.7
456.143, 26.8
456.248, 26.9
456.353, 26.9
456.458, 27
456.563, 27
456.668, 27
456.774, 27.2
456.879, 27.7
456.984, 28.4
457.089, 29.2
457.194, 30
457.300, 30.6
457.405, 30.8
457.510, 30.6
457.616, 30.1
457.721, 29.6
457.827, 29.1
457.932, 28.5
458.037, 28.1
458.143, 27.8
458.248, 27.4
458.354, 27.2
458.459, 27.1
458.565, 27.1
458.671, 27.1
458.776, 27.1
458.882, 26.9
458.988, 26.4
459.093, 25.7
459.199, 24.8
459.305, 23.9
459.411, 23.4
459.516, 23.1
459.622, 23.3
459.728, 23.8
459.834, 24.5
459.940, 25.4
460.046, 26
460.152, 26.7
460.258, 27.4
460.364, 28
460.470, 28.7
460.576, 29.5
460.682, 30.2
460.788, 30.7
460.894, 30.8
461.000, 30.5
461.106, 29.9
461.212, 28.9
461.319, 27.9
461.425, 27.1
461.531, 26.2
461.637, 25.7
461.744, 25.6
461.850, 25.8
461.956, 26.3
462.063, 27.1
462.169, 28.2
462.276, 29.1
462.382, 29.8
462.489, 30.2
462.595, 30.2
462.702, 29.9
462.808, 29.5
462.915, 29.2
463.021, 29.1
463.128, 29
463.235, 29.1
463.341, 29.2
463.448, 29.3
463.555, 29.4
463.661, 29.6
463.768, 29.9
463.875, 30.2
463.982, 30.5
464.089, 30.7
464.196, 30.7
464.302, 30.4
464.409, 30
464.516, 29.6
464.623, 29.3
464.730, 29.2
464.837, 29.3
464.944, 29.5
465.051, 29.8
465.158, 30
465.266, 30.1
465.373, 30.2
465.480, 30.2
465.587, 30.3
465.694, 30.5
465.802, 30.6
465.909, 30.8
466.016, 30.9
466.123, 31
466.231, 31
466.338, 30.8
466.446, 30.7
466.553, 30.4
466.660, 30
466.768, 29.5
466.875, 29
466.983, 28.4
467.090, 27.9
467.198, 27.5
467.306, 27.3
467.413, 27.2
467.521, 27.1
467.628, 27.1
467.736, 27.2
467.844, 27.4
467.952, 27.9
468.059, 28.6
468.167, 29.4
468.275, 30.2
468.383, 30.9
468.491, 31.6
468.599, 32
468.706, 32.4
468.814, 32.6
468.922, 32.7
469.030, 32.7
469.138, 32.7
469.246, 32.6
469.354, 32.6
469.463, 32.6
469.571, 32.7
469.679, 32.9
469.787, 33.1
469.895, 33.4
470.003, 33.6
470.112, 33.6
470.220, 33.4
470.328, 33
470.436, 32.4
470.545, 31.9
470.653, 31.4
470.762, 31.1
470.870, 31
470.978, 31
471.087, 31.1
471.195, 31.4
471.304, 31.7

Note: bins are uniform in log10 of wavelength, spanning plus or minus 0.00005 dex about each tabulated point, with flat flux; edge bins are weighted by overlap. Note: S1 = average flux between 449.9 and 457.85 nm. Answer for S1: 24.2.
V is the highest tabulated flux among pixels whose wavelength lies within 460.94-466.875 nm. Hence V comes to 31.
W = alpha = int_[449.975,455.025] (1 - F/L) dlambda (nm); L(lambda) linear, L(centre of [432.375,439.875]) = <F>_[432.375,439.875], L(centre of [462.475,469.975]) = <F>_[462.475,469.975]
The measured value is 0.83 nm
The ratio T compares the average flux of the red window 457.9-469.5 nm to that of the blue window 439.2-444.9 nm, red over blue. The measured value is 1.2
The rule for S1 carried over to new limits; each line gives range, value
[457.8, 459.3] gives 27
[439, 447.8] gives 23.2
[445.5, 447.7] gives 23.1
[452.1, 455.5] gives 25.6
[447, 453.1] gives 21.7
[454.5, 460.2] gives 26.4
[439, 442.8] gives 23.4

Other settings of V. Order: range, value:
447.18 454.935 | 28.6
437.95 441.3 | 24.5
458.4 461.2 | 30.8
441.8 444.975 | 25.5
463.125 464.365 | 30.7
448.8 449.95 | 25.4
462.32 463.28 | 30.2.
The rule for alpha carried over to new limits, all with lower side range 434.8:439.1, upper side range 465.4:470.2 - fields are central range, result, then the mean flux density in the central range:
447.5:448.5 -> 0.155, 21.8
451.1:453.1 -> 0.403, 21.5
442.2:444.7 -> 0.198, 22.8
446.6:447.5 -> 0.072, 23.6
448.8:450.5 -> 0.252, 22.4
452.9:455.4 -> 0.168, 25.5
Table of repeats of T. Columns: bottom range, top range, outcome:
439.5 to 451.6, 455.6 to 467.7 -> 1.27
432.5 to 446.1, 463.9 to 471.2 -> 1.33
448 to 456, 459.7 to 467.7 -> 1.26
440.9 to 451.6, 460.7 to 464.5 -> 1.30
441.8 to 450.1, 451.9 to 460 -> 1.14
